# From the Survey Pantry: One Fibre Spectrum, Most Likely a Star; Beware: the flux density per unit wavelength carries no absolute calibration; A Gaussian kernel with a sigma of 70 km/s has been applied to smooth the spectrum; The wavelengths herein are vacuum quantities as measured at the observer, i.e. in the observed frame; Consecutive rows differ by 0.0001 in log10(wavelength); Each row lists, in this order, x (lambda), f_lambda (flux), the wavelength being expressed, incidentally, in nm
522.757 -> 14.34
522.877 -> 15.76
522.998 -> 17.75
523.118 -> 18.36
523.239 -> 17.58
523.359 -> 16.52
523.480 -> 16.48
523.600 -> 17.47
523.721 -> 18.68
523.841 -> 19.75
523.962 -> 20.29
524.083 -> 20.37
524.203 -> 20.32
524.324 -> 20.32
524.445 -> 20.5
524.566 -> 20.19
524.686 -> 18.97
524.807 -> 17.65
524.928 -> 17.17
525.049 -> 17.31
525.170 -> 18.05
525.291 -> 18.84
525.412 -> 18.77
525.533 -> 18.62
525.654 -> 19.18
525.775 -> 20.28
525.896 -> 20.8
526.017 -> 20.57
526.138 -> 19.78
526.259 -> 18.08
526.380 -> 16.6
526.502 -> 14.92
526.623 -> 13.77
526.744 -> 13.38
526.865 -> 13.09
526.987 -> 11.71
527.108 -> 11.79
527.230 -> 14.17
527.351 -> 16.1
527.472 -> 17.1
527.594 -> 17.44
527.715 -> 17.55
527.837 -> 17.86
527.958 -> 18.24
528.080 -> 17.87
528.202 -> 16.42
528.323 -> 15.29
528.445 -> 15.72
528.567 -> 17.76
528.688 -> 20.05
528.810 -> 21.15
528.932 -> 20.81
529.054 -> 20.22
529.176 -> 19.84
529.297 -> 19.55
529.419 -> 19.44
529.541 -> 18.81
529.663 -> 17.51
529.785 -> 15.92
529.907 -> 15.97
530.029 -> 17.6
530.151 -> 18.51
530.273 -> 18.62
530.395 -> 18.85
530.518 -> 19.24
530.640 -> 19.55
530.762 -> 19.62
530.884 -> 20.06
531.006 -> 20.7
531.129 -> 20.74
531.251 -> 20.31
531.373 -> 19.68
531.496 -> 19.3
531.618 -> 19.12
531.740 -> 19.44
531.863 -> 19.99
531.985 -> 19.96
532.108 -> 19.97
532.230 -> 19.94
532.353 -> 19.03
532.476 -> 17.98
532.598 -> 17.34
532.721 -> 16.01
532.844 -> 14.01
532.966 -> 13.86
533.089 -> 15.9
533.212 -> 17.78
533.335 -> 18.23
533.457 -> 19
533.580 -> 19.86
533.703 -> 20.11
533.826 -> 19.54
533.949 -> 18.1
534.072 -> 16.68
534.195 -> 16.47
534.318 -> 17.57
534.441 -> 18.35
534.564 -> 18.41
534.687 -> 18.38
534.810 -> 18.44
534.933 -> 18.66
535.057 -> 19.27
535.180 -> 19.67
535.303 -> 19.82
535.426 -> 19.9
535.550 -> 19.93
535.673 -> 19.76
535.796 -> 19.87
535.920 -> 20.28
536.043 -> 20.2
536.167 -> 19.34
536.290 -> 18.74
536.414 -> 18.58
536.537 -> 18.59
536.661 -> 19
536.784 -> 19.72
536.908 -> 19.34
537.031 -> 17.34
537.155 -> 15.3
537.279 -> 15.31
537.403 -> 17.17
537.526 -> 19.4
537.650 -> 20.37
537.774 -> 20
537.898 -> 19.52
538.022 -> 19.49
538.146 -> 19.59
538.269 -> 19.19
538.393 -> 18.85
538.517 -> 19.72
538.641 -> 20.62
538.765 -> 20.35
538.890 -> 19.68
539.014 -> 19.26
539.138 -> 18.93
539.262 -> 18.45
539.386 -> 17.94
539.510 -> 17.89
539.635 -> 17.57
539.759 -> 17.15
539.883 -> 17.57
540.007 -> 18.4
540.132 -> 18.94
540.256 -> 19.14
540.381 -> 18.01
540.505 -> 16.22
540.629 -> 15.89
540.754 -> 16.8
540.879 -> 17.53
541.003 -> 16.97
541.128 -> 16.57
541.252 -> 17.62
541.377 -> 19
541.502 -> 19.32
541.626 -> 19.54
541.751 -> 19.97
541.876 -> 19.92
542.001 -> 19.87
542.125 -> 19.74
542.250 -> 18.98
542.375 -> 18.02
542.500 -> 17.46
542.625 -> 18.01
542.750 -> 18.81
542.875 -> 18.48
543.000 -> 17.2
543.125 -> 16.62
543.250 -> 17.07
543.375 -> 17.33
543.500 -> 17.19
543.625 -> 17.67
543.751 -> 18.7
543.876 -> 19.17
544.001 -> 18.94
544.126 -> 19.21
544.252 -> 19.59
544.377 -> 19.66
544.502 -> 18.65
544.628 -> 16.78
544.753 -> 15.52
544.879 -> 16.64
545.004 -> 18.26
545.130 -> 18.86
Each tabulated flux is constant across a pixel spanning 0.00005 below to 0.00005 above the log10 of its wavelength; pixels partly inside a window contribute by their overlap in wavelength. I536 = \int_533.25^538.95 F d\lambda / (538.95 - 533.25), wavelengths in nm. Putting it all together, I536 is 18.9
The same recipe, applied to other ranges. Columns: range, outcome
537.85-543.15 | 18.5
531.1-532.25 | 19.8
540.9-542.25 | 18.8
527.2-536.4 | 18.5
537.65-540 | 19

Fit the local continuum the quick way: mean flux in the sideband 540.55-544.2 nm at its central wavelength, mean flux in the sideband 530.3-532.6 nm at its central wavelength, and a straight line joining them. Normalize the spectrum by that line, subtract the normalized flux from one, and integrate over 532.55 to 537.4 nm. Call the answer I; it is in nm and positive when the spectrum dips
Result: 0.215 nm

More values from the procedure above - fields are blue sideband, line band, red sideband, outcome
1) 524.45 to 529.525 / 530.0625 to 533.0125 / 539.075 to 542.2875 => -0.16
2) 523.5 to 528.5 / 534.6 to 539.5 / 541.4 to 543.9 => -0.24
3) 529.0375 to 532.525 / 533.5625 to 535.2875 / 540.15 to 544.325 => 0.03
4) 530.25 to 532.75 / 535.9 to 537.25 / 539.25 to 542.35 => 0.01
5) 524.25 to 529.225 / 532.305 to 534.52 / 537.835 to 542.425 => 0.07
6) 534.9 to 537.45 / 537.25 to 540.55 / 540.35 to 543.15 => -0.04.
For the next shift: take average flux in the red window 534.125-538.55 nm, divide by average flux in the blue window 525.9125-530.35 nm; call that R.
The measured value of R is 1.1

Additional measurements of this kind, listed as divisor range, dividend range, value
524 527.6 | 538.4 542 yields 1.05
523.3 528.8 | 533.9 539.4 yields 1.07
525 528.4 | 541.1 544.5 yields 1.10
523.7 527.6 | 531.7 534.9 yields 1.02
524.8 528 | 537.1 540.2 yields 1.10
